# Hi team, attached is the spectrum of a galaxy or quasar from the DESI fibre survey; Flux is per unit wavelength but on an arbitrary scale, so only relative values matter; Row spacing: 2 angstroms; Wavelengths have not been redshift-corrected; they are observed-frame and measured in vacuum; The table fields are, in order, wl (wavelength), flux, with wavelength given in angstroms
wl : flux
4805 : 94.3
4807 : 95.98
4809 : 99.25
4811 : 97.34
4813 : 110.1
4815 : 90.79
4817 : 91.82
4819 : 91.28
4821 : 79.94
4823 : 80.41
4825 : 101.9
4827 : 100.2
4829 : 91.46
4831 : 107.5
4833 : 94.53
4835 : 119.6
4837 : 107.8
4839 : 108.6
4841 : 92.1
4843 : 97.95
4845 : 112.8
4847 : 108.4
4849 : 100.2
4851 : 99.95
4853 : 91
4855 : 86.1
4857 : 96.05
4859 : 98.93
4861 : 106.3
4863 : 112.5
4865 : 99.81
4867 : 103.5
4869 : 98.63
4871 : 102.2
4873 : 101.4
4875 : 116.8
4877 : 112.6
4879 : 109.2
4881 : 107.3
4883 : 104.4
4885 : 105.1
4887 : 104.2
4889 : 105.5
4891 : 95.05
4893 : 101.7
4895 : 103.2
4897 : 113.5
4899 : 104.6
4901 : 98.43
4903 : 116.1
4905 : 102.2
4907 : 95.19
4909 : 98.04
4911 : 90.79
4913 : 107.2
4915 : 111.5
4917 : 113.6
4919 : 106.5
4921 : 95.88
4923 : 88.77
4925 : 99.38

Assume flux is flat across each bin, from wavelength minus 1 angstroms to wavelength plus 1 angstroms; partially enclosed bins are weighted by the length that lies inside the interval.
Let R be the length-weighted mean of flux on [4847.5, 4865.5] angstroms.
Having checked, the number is 99.2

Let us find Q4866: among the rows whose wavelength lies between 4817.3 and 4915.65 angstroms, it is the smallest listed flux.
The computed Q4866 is 79.94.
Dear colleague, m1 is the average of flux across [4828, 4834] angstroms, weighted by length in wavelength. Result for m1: 97.8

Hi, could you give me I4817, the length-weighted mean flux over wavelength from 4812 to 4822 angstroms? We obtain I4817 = 92.8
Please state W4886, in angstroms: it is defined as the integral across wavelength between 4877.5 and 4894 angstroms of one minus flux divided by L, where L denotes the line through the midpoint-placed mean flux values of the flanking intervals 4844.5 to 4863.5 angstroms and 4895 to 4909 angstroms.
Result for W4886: -0.2 angstroms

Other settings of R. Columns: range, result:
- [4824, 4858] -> 101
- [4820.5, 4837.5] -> 98.4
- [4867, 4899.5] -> 105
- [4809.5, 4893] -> 101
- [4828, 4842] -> 103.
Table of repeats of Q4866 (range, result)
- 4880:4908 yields 95.05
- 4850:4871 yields 86.1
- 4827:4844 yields 91.46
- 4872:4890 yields 101.4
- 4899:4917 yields 90.79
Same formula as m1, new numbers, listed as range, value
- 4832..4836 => 107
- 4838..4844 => 99.5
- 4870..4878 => 108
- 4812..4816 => 100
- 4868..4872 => 100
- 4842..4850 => 105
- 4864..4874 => 101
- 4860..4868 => 106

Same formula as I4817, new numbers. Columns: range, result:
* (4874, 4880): 113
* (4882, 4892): 103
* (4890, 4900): 104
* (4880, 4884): 106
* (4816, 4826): 89.1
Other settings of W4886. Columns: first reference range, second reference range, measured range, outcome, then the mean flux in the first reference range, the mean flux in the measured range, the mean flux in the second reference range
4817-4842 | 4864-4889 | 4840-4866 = 0.36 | 97.7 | 100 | 105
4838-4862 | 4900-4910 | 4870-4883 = -0.91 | 99.9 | 108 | 102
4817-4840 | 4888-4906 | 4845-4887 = -0.67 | 98.2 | 103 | 104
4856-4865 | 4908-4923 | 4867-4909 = -0.80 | 103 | 105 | 102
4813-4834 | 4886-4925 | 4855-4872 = -0.55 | 93.8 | 101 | 103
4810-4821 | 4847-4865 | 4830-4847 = -1.37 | 94.8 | 105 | 99.5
